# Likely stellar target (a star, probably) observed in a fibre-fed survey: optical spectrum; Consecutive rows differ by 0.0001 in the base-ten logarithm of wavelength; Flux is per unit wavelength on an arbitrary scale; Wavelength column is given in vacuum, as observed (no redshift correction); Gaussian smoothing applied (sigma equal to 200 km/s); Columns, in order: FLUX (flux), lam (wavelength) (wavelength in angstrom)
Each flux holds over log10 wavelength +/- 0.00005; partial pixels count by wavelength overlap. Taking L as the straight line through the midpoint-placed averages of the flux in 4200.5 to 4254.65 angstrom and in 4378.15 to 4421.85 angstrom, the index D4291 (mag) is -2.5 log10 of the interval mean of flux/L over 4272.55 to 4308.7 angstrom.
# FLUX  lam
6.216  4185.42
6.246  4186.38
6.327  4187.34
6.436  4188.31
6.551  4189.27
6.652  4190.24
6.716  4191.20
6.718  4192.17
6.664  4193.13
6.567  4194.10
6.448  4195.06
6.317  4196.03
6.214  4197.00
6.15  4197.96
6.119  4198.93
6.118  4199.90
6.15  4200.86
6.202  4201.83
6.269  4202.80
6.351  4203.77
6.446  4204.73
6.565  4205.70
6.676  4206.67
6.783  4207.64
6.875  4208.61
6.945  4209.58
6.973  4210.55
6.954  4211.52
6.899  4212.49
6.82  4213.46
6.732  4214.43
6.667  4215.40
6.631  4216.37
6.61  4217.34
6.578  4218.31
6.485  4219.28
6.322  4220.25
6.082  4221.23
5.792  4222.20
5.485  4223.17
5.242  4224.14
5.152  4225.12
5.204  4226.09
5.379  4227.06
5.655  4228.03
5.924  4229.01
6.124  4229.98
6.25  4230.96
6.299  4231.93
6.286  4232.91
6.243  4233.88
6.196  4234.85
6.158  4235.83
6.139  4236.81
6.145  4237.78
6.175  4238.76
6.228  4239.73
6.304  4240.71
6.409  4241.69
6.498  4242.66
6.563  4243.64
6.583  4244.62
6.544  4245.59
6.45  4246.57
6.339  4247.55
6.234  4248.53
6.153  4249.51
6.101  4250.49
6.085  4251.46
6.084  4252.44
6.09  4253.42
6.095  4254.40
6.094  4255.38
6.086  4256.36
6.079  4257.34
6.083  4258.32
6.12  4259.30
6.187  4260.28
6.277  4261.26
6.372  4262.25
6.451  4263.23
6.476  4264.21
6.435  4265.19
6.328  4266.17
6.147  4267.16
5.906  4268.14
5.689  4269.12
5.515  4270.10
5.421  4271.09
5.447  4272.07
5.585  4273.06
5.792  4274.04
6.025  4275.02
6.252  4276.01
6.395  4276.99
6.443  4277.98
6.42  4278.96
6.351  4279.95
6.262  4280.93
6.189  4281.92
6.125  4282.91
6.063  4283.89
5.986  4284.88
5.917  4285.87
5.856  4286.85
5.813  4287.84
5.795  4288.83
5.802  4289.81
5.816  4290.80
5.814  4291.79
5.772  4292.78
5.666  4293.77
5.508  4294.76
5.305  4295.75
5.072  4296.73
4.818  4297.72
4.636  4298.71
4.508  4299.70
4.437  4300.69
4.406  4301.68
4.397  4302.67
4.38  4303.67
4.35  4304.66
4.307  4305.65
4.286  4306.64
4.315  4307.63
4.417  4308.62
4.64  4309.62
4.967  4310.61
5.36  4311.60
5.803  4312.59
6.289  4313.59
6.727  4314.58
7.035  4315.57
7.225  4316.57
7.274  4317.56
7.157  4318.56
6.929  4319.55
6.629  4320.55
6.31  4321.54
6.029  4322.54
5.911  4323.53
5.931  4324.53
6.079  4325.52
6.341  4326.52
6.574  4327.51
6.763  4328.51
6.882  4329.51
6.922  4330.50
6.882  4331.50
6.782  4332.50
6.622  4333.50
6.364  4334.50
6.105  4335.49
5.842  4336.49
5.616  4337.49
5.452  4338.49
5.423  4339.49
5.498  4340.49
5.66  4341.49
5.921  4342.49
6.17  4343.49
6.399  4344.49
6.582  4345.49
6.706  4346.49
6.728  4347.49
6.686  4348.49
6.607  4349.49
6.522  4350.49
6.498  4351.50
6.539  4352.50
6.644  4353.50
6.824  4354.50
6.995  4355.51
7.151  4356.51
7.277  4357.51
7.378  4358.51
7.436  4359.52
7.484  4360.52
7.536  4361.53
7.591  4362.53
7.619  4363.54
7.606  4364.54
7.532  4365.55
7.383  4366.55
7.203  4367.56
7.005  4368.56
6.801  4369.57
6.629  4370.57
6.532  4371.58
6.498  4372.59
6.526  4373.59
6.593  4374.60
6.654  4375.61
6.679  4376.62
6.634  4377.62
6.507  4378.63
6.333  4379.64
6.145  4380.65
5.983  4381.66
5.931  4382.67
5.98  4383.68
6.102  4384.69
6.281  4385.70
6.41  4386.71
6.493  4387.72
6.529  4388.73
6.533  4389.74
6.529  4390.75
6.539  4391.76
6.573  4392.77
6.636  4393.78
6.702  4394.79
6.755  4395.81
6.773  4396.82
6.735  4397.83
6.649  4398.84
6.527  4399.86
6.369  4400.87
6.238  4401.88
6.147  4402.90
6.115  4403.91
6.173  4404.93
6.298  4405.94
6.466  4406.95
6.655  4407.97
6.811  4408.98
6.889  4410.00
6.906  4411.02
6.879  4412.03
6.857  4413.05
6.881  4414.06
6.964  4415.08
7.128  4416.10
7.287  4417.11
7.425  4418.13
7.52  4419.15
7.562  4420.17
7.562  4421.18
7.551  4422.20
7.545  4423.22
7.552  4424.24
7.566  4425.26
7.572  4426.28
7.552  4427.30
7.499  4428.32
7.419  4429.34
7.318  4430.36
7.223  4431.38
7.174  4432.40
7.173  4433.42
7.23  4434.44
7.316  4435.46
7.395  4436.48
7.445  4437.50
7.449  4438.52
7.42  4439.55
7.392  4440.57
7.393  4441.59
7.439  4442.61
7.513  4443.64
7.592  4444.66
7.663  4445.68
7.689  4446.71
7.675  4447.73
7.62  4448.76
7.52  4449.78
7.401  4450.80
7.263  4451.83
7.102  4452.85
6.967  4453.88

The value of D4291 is 0.18 mag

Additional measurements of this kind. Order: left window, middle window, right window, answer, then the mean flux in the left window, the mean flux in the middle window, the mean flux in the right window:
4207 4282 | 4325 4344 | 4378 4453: 0.07 mag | 6.21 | 6.2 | 6.97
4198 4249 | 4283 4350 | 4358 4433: 0.13 mag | 6.29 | 5.84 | 6.87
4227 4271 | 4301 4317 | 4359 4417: 0.23 mag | 6.18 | 5.16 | 6.69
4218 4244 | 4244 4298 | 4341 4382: 0.04 mag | 6.04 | 6.02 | 6.79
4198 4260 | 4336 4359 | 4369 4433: 0.04 mag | 6.26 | 6.4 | 6.77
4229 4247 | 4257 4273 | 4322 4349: 0.04 mag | 6.3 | 6.04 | 6.26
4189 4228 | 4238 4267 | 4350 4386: 0.04 mag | 6.35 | 6.27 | 6.81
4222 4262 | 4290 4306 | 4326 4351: 0.24 mag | 6.09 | 4.97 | 6.32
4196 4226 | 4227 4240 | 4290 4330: 0.01 mag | 6.36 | 6.11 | 5.63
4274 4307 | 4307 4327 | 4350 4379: 0.00 mag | 5.5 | 6.06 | 6.98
